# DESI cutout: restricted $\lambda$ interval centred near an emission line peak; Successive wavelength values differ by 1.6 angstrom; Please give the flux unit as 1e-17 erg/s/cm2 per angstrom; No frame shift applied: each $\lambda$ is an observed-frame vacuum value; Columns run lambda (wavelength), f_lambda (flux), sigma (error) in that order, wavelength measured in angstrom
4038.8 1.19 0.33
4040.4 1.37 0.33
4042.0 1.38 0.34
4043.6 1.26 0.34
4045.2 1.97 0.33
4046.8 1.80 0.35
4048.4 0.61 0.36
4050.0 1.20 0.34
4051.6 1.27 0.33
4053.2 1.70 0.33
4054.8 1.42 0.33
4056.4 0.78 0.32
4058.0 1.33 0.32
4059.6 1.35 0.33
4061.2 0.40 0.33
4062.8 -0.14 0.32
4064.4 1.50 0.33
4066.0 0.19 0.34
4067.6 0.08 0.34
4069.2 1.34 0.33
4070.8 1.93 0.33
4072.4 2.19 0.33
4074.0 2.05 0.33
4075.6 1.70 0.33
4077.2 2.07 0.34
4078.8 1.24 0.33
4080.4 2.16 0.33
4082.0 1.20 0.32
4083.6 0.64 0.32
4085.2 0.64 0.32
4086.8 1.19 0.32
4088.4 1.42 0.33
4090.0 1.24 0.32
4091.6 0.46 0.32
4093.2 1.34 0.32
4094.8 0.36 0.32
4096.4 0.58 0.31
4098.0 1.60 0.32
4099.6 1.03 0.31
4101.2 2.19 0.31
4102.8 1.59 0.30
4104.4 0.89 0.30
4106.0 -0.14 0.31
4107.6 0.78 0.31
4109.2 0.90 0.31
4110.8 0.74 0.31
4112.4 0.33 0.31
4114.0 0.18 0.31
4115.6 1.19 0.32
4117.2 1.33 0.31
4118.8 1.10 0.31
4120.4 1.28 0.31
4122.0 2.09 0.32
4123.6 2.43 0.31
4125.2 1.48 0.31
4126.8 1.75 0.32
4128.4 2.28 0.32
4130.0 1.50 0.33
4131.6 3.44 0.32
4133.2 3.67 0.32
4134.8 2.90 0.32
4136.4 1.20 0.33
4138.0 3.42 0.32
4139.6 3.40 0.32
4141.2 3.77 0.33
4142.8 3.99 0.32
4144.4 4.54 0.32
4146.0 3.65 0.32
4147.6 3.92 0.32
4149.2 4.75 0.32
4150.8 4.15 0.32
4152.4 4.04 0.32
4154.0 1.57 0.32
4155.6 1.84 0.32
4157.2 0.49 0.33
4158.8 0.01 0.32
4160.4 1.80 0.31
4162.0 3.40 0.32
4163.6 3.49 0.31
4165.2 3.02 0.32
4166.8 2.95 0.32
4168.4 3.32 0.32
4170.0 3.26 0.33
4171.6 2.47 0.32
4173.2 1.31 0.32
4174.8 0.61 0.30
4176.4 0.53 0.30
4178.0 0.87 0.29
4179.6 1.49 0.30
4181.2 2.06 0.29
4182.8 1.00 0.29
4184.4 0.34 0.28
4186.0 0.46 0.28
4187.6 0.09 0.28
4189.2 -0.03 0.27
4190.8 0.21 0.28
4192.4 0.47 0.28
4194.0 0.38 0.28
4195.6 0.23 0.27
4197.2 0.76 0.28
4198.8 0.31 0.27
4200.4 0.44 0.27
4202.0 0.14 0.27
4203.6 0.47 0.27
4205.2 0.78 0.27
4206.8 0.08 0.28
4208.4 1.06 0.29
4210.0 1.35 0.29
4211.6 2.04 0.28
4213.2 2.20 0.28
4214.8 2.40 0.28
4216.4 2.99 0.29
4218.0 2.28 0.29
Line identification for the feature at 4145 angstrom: Lyman alpha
